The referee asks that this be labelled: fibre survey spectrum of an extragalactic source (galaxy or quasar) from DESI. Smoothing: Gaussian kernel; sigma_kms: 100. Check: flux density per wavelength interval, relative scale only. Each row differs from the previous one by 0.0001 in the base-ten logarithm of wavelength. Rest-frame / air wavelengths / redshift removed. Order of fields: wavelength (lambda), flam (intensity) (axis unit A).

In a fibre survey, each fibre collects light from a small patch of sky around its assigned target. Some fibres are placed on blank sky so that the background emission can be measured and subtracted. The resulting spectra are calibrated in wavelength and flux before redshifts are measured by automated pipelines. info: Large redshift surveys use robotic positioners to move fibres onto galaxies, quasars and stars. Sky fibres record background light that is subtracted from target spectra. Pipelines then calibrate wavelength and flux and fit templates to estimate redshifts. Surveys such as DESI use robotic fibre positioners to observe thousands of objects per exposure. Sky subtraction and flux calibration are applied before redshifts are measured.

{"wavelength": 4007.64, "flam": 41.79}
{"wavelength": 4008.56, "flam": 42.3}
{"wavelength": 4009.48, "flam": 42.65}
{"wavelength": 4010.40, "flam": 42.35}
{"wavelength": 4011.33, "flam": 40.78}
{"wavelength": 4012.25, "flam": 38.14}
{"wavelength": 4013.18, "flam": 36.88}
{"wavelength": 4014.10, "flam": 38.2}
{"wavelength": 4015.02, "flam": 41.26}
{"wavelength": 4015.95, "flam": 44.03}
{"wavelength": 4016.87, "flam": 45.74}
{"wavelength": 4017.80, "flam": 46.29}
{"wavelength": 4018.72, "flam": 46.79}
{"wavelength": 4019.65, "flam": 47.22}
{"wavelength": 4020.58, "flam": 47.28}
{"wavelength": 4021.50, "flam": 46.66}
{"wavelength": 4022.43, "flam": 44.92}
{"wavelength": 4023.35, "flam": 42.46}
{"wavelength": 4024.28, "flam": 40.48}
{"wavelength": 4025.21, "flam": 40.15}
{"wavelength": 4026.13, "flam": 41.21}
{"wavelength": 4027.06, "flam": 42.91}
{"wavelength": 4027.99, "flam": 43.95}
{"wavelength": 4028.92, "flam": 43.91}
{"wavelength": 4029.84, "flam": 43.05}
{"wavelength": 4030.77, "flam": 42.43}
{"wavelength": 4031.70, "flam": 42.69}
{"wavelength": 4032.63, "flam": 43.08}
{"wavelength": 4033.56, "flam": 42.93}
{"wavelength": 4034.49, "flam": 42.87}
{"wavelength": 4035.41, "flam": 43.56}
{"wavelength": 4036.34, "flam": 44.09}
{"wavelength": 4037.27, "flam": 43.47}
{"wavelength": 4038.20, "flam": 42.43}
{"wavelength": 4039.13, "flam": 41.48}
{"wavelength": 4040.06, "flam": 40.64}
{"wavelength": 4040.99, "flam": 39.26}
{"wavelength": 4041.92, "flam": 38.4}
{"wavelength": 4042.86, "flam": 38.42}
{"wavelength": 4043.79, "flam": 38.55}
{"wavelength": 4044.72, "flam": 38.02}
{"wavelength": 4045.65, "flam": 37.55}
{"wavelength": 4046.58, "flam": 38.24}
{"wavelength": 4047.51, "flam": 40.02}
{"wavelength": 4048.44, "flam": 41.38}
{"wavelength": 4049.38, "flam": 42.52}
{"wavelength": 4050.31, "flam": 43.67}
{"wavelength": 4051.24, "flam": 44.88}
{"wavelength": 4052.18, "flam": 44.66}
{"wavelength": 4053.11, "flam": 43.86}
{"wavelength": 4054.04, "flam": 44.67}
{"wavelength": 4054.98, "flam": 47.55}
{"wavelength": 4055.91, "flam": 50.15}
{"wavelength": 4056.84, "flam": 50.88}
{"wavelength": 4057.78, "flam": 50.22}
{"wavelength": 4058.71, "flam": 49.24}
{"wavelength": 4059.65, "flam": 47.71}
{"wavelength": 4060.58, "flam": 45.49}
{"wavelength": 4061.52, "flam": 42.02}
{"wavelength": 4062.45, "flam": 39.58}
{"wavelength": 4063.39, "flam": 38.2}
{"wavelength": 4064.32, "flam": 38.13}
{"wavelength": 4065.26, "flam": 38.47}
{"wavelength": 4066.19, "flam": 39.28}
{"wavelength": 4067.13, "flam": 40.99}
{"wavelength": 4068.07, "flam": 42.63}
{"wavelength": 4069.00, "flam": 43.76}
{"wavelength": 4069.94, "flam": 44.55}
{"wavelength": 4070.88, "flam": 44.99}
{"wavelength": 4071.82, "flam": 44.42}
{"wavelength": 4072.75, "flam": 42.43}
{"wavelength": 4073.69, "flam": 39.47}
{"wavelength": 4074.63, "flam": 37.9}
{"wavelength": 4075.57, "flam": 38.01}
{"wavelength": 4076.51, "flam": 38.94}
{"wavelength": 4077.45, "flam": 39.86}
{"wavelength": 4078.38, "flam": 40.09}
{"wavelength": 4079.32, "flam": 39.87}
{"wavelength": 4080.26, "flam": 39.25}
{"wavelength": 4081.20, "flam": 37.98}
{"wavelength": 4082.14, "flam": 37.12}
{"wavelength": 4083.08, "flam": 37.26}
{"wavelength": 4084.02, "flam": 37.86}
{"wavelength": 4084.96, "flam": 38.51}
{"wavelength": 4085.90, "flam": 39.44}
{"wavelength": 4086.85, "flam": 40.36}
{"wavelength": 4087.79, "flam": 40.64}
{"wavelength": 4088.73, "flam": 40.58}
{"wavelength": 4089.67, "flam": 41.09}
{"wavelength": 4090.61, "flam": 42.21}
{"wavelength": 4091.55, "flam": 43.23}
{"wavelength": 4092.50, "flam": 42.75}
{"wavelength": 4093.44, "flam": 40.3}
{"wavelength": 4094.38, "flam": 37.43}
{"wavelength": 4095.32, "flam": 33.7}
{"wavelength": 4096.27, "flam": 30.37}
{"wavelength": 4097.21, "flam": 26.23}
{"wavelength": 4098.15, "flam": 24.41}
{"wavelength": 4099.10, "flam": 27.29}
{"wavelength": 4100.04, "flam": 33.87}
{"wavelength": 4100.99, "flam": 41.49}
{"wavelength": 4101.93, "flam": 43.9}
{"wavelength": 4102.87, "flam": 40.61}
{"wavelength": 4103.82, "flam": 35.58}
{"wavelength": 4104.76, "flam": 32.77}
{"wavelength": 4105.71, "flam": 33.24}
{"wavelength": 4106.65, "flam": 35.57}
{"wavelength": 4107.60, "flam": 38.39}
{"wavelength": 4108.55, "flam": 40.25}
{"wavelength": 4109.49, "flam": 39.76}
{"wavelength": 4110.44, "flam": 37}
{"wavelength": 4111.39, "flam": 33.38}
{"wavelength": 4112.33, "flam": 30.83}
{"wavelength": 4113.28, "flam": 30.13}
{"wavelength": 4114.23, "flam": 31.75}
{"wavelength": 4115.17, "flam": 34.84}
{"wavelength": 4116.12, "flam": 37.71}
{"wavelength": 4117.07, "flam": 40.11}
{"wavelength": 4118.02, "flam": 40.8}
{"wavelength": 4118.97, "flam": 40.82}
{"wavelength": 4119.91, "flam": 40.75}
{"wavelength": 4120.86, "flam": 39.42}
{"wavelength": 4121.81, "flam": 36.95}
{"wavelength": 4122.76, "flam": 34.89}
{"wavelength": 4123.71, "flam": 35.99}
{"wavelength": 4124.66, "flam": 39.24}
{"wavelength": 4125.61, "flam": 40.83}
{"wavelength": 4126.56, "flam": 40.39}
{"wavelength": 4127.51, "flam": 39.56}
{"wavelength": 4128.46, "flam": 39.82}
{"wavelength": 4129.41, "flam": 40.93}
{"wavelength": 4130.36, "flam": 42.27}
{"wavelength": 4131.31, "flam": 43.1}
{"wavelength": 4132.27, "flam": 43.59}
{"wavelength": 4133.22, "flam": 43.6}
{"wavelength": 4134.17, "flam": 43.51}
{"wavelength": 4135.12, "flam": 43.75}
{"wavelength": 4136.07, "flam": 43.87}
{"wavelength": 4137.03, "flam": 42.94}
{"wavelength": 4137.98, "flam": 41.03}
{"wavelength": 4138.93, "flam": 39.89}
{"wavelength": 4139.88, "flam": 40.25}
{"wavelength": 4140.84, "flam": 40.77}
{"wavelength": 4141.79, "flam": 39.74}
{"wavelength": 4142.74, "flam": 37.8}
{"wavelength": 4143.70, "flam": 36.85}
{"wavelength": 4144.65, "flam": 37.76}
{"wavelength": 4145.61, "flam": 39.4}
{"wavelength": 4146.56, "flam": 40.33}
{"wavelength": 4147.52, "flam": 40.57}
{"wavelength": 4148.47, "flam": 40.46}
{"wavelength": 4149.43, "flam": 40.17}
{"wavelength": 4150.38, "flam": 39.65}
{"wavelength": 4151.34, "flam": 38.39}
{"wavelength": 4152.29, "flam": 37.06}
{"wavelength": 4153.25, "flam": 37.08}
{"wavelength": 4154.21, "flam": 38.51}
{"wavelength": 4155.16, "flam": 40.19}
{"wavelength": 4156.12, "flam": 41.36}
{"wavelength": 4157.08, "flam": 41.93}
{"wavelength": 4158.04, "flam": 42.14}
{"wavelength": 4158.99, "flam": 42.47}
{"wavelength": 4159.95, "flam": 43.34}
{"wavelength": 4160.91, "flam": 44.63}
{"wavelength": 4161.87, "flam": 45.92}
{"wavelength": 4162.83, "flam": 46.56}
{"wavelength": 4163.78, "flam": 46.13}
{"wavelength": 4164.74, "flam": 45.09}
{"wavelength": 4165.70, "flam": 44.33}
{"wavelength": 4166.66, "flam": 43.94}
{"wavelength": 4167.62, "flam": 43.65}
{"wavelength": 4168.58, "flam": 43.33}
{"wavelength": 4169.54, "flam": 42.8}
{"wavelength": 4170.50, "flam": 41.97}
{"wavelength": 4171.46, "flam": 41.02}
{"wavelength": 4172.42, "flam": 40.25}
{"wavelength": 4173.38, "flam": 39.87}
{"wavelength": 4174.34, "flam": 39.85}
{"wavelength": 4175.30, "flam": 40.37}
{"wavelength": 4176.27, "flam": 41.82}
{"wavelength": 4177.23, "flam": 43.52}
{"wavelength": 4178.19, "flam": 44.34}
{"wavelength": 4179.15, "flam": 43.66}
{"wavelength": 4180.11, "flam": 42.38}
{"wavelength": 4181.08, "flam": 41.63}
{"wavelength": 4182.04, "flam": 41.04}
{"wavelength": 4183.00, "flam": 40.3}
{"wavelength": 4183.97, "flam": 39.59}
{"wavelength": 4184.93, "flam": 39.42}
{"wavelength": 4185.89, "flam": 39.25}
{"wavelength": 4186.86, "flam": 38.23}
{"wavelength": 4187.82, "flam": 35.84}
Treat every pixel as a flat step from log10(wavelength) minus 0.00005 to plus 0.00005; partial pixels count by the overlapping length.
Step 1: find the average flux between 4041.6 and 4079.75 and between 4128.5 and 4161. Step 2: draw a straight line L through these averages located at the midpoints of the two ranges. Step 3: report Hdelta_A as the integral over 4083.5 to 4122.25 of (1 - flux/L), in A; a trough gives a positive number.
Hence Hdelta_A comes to 4.2 A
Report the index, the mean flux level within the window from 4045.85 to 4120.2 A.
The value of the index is 39.6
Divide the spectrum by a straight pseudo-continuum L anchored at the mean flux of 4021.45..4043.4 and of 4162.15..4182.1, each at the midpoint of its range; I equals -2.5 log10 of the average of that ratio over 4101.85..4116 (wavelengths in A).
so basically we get 0.190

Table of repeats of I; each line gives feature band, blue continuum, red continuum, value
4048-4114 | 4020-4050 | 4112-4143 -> 0.03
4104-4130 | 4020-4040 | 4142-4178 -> 0.13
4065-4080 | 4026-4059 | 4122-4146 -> 0.03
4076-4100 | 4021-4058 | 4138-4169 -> 0.13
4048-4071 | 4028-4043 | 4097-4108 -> -0.12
